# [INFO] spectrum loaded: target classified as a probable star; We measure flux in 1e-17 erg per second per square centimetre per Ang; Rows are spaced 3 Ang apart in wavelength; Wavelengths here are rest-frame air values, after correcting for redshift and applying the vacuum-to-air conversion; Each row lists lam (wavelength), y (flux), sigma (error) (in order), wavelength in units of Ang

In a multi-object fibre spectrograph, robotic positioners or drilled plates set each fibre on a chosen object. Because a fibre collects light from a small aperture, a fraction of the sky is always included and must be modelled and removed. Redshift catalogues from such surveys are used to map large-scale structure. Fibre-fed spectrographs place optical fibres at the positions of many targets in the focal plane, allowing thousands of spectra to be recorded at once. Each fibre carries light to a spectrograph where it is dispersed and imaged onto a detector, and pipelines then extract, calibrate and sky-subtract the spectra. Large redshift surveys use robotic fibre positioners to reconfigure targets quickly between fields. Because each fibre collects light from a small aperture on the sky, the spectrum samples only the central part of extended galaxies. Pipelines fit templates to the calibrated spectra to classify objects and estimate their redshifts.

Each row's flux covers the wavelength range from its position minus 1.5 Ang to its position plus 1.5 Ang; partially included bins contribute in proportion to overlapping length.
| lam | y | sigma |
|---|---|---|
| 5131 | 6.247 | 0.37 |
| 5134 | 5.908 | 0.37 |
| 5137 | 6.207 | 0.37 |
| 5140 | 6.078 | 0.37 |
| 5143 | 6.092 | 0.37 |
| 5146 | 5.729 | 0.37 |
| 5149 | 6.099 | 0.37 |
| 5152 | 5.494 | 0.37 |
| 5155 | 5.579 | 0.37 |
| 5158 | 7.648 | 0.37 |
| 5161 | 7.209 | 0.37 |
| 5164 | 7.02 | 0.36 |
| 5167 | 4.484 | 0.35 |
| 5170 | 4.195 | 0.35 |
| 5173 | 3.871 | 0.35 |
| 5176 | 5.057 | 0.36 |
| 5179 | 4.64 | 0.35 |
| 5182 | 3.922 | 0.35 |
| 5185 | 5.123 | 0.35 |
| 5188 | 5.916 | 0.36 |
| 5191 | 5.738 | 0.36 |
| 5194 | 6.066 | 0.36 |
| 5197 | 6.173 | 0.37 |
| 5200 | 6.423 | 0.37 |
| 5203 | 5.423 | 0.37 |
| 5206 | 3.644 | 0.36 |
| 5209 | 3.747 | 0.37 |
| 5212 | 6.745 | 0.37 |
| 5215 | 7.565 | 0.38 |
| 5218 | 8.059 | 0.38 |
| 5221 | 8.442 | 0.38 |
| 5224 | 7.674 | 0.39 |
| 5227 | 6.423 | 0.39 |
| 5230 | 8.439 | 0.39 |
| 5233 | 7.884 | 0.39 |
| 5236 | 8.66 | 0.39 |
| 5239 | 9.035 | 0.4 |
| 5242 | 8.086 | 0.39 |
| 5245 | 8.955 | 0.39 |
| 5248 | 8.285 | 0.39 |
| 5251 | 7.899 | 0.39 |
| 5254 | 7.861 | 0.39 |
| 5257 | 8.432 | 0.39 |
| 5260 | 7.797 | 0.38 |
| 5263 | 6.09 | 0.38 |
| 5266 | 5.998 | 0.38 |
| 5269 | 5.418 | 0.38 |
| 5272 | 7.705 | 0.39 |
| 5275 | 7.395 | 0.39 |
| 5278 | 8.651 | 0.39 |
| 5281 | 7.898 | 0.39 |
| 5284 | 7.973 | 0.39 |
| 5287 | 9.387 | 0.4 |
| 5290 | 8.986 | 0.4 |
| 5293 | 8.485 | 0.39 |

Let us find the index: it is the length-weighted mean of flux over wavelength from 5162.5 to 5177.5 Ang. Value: 4.93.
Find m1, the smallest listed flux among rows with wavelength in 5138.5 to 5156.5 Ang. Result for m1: 5.494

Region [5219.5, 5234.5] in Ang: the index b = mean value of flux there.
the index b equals 7.77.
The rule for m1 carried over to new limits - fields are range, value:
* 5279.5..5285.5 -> 7.898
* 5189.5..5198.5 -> 5.738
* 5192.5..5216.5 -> 3.644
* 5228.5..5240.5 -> 7.884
